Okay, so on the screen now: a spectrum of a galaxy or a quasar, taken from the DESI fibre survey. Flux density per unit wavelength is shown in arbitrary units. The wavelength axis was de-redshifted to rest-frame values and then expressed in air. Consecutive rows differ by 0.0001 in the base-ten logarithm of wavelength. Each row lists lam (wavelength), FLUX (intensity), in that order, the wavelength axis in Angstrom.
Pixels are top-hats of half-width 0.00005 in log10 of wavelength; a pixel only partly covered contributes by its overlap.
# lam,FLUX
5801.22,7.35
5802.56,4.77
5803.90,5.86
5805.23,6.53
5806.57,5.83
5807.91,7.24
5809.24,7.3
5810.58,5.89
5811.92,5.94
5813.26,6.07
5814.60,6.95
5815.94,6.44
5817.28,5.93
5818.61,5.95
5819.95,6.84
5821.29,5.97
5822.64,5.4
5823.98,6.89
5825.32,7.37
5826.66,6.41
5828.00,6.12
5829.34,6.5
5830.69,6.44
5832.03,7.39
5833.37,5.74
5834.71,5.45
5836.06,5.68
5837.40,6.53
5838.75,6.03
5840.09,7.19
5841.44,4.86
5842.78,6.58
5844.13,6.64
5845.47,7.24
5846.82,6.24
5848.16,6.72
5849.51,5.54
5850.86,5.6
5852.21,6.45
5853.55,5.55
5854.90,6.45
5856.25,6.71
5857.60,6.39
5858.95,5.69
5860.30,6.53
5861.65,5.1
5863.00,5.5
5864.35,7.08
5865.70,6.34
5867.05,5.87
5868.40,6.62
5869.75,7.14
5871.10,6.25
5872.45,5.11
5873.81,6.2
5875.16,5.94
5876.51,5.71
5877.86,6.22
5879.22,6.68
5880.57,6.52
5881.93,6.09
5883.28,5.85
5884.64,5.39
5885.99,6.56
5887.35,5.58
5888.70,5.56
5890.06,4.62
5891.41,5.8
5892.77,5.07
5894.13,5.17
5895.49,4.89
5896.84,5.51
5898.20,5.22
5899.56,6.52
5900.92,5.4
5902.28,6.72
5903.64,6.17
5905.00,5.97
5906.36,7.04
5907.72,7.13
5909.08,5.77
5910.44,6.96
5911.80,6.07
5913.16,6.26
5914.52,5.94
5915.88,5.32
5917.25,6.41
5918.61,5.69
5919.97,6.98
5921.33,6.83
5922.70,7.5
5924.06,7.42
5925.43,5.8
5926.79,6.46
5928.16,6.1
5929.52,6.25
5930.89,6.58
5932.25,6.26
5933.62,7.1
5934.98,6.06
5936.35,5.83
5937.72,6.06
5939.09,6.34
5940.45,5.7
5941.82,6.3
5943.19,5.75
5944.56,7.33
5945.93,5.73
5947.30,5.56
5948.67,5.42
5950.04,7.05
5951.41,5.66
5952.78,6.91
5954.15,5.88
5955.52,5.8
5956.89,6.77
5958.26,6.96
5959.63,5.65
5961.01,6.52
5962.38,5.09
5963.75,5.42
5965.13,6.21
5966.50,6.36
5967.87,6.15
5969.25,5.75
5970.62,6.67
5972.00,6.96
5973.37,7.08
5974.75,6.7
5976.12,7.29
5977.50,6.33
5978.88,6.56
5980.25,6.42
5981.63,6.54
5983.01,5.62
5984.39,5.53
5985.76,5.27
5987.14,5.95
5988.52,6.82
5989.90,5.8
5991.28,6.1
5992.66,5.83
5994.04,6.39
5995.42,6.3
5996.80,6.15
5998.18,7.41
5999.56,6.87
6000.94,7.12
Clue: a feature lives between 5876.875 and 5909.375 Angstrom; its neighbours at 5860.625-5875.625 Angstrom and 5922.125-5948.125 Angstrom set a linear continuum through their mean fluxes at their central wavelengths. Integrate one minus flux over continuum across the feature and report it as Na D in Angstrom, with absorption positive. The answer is 1.6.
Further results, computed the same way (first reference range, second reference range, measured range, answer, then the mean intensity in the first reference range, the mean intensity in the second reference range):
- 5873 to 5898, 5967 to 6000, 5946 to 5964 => 0.3 Angstrom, 5.73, 6.35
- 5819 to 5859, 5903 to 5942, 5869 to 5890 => 1.0 Angstrom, 6.29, 6.36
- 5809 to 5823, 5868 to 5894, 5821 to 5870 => -1.4 Angstrom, 6.23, 5.92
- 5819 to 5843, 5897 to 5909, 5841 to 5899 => 2.5 Angstrom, 6.29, 6.21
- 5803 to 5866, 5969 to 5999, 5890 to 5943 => 1.4 Angstrom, 6.27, 6.35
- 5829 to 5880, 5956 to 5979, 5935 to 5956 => 0.8 Angstrom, 6.21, 6.37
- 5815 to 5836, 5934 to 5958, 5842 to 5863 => 0.3 Angstrom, 6.31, 6.15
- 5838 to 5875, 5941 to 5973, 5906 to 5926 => -0.9 Angstrom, 6.2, 6.18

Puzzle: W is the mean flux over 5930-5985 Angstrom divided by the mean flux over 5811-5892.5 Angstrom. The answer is 1.0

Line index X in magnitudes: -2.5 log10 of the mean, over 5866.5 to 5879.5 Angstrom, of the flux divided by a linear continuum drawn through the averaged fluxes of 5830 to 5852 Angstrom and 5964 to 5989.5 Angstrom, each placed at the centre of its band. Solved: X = 0.02 mag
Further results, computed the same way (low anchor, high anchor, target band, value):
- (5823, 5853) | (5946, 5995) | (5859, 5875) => 0.03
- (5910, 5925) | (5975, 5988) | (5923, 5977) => 0.01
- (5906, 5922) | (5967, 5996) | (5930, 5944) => 0.02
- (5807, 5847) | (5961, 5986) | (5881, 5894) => 0.13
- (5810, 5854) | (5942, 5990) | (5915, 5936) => -0.03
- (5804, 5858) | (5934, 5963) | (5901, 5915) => -0.03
